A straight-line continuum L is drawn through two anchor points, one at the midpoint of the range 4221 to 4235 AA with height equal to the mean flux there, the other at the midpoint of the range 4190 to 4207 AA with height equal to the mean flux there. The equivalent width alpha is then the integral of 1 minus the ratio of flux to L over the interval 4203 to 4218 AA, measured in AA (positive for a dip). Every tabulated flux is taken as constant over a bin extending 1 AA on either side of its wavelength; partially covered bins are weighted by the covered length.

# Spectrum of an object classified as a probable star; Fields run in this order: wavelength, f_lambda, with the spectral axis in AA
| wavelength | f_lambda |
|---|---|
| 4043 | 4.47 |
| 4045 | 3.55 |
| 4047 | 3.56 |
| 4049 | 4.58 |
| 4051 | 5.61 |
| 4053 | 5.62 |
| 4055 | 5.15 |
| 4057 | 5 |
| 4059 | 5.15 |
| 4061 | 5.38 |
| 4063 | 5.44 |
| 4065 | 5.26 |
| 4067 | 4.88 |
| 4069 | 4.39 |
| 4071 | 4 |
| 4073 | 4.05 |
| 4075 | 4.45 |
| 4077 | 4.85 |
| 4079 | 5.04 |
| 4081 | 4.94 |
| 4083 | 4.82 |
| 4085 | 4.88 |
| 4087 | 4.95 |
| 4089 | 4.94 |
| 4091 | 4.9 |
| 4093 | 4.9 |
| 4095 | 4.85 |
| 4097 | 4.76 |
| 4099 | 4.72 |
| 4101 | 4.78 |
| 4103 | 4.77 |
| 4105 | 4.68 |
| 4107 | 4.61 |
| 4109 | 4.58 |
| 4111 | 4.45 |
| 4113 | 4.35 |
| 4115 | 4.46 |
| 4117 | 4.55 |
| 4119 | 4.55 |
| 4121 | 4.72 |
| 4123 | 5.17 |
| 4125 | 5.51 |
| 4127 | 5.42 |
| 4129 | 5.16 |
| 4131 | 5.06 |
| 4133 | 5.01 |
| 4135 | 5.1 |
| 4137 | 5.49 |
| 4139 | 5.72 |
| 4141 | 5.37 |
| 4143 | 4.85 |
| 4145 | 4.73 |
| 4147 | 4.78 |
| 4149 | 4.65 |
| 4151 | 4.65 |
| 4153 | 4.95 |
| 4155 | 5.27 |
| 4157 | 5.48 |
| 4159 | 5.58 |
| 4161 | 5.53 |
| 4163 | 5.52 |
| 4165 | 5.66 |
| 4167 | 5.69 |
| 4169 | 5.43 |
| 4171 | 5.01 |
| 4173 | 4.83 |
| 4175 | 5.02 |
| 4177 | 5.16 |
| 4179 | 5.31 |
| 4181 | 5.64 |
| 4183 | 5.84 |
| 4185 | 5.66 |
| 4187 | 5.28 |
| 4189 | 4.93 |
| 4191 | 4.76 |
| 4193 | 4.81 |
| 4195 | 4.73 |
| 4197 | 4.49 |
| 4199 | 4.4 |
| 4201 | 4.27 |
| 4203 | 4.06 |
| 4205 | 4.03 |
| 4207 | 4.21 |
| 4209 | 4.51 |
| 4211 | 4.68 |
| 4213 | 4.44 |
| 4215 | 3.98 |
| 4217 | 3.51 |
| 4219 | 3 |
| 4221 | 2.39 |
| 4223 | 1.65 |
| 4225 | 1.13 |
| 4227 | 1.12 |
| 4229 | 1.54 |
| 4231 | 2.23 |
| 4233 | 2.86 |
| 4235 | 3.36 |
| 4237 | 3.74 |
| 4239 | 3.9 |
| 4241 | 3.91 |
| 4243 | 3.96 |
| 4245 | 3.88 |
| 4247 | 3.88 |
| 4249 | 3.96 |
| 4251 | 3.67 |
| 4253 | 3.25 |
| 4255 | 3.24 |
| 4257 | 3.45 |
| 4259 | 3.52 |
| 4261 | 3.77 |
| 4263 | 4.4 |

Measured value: -3.56 AA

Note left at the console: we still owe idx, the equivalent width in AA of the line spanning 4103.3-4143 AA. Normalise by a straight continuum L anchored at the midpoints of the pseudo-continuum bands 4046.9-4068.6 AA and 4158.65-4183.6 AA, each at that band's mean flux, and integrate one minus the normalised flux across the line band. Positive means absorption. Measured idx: 2.48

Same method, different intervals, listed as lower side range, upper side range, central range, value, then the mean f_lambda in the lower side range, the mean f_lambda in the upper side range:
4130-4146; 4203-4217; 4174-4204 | -2.96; 5.17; 4.23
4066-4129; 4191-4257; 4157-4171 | -4.80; 4.75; 3.54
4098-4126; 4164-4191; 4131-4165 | -0.90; 4.71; 5.32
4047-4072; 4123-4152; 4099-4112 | 1.04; 4.98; 5.11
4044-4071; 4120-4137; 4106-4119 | 1.51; 4.86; 5.16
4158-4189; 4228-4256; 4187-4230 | 7.40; 5.4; 3.38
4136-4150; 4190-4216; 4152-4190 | -4.70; 5.08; 4.41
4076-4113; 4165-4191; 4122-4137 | -0.65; 4.79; 5.31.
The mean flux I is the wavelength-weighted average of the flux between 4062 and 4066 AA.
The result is 5.35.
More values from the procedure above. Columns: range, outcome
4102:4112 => 4.62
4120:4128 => 5.21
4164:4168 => 5.68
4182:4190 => 5.43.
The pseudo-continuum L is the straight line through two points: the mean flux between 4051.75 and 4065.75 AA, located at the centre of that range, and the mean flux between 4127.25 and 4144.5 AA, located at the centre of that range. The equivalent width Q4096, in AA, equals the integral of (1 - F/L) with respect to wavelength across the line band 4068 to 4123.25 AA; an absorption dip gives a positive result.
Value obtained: 6.09 AA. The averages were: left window 5.29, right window 5.21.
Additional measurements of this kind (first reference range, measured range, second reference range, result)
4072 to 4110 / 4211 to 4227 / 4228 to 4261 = 3.40 AA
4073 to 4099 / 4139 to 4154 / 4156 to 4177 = 0.91 AA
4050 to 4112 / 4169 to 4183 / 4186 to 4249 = -4.16 AA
